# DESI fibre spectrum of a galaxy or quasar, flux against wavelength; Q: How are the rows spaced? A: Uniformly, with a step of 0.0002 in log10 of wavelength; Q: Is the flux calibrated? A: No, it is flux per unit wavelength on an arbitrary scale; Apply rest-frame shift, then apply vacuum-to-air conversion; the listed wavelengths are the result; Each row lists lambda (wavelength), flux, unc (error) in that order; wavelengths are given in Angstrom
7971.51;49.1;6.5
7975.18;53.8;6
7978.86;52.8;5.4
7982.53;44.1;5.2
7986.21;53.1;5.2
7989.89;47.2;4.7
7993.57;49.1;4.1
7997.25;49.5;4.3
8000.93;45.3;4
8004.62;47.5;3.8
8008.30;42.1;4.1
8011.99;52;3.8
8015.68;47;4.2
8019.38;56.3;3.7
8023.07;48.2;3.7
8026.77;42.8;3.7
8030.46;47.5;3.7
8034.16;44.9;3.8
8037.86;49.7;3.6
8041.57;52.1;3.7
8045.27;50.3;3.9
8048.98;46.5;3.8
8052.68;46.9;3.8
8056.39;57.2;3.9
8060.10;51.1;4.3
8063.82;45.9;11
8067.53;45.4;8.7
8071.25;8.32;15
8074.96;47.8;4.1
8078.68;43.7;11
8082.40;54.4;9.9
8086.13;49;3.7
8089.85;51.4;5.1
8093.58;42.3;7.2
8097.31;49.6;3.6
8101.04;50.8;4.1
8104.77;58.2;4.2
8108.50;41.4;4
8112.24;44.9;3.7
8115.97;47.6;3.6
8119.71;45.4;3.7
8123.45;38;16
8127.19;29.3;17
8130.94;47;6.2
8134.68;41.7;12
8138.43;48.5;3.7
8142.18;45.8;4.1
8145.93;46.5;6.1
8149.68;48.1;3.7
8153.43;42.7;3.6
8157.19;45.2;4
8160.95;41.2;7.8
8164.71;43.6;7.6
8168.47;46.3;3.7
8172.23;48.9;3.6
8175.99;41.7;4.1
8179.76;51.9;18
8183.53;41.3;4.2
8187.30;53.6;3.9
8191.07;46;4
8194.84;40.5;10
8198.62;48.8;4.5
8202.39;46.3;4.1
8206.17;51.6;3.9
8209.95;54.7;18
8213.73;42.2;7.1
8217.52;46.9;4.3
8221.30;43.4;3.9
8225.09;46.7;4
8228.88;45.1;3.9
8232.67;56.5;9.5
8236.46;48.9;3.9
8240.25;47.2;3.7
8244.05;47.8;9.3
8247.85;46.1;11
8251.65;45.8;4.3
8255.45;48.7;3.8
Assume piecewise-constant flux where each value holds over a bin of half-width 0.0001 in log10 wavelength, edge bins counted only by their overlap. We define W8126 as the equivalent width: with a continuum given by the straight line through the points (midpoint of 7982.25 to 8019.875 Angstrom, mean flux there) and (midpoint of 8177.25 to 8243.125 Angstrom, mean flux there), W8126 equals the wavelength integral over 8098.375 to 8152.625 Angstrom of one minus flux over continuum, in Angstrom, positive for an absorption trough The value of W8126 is 3.1 Angstrom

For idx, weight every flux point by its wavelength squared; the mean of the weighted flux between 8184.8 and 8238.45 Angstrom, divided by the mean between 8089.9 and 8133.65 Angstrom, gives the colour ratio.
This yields 1.09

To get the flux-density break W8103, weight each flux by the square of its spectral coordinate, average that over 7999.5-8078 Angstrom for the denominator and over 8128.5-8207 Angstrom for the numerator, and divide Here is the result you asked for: 1.02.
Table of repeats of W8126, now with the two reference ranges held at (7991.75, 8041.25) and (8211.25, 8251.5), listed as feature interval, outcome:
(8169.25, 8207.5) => 0.26 Angstrom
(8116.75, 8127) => 1.57 Angstrom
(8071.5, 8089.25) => 0.92 Angstrom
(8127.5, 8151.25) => 1.18 Angstrom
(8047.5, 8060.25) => -0.70 Angstrom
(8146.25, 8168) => 1.36 Angstrom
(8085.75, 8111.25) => -0.62 Angstrom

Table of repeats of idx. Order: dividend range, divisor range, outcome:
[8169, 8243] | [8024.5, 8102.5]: 1.06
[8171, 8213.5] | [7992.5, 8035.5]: 1.04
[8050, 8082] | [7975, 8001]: 0.91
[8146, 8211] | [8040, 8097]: 1.03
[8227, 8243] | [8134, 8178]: 1.11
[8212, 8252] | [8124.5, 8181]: 1.08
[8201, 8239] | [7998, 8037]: 1.07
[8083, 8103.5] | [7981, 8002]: 1.05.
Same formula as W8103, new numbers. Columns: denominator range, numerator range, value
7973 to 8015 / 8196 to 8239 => 1.04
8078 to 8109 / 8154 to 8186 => 0.93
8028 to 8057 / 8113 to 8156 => 0.91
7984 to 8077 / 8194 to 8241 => 1.07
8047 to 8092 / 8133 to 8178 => 1.01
